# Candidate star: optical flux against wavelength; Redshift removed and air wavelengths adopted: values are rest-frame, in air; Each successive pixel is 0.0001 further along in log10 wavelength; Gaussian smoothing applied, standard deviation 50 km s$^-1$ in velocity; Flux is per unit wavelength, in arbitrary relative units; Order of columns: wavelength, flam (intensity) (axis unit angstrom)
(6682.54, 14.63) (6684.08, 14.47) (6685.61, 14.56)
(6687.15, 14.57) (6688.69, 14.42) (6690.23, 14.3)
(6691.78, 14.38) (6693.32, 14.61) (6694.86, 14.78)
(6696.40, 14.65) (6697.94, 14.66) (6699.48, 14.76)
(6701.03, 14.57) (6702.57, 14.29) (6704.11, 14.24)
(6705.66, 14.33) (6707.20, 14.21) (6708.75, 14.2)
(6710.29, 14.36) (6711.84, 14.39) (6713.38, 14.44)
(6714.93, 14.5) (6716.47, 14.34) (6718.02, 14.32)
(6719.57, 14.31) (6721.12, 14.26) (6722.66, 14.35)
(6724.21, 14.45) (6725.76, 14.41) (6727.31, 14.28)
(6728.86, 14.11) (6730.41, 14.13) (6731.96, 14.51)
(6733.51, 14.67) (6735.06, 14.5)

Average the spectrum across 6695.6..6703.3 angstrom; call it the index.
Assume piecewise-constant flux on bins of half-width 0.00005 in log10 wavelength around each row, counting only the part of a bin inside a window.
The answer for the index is 14.6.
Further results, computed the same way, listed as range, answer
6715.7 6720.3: 14.3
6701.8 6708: 14.3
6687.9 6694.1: 14.4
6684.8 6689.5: 14.5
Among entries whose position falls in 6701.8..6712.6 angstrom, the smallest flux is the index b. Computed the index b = 14.2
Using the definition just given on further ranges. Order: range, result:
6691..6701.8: 14.38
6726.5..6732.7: 14.11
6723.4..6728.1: 14.28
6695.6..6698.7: 14.65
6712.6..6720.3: 14.31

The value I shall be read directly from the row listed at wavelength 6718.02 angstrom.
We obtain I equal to 14.32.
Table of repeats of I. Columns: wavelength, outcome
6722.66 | 14.35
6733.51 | 14.67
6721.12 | 14.26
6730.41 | 14.13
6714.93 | 14.5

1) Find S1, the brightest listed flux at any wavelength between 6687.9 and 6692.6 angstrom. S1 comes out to 14.42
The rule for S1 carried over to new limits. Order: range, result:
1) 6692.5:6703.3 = 14.78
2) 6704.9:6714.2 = 14.44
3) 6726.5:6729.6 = 14.28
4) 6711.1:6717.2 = 14.5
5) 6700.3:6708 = 14.57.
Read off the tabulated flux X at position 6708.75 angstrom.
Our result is 14.2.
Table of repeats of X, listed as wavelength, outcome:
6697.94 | 14.66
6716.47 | 14.34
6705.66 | 14.33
